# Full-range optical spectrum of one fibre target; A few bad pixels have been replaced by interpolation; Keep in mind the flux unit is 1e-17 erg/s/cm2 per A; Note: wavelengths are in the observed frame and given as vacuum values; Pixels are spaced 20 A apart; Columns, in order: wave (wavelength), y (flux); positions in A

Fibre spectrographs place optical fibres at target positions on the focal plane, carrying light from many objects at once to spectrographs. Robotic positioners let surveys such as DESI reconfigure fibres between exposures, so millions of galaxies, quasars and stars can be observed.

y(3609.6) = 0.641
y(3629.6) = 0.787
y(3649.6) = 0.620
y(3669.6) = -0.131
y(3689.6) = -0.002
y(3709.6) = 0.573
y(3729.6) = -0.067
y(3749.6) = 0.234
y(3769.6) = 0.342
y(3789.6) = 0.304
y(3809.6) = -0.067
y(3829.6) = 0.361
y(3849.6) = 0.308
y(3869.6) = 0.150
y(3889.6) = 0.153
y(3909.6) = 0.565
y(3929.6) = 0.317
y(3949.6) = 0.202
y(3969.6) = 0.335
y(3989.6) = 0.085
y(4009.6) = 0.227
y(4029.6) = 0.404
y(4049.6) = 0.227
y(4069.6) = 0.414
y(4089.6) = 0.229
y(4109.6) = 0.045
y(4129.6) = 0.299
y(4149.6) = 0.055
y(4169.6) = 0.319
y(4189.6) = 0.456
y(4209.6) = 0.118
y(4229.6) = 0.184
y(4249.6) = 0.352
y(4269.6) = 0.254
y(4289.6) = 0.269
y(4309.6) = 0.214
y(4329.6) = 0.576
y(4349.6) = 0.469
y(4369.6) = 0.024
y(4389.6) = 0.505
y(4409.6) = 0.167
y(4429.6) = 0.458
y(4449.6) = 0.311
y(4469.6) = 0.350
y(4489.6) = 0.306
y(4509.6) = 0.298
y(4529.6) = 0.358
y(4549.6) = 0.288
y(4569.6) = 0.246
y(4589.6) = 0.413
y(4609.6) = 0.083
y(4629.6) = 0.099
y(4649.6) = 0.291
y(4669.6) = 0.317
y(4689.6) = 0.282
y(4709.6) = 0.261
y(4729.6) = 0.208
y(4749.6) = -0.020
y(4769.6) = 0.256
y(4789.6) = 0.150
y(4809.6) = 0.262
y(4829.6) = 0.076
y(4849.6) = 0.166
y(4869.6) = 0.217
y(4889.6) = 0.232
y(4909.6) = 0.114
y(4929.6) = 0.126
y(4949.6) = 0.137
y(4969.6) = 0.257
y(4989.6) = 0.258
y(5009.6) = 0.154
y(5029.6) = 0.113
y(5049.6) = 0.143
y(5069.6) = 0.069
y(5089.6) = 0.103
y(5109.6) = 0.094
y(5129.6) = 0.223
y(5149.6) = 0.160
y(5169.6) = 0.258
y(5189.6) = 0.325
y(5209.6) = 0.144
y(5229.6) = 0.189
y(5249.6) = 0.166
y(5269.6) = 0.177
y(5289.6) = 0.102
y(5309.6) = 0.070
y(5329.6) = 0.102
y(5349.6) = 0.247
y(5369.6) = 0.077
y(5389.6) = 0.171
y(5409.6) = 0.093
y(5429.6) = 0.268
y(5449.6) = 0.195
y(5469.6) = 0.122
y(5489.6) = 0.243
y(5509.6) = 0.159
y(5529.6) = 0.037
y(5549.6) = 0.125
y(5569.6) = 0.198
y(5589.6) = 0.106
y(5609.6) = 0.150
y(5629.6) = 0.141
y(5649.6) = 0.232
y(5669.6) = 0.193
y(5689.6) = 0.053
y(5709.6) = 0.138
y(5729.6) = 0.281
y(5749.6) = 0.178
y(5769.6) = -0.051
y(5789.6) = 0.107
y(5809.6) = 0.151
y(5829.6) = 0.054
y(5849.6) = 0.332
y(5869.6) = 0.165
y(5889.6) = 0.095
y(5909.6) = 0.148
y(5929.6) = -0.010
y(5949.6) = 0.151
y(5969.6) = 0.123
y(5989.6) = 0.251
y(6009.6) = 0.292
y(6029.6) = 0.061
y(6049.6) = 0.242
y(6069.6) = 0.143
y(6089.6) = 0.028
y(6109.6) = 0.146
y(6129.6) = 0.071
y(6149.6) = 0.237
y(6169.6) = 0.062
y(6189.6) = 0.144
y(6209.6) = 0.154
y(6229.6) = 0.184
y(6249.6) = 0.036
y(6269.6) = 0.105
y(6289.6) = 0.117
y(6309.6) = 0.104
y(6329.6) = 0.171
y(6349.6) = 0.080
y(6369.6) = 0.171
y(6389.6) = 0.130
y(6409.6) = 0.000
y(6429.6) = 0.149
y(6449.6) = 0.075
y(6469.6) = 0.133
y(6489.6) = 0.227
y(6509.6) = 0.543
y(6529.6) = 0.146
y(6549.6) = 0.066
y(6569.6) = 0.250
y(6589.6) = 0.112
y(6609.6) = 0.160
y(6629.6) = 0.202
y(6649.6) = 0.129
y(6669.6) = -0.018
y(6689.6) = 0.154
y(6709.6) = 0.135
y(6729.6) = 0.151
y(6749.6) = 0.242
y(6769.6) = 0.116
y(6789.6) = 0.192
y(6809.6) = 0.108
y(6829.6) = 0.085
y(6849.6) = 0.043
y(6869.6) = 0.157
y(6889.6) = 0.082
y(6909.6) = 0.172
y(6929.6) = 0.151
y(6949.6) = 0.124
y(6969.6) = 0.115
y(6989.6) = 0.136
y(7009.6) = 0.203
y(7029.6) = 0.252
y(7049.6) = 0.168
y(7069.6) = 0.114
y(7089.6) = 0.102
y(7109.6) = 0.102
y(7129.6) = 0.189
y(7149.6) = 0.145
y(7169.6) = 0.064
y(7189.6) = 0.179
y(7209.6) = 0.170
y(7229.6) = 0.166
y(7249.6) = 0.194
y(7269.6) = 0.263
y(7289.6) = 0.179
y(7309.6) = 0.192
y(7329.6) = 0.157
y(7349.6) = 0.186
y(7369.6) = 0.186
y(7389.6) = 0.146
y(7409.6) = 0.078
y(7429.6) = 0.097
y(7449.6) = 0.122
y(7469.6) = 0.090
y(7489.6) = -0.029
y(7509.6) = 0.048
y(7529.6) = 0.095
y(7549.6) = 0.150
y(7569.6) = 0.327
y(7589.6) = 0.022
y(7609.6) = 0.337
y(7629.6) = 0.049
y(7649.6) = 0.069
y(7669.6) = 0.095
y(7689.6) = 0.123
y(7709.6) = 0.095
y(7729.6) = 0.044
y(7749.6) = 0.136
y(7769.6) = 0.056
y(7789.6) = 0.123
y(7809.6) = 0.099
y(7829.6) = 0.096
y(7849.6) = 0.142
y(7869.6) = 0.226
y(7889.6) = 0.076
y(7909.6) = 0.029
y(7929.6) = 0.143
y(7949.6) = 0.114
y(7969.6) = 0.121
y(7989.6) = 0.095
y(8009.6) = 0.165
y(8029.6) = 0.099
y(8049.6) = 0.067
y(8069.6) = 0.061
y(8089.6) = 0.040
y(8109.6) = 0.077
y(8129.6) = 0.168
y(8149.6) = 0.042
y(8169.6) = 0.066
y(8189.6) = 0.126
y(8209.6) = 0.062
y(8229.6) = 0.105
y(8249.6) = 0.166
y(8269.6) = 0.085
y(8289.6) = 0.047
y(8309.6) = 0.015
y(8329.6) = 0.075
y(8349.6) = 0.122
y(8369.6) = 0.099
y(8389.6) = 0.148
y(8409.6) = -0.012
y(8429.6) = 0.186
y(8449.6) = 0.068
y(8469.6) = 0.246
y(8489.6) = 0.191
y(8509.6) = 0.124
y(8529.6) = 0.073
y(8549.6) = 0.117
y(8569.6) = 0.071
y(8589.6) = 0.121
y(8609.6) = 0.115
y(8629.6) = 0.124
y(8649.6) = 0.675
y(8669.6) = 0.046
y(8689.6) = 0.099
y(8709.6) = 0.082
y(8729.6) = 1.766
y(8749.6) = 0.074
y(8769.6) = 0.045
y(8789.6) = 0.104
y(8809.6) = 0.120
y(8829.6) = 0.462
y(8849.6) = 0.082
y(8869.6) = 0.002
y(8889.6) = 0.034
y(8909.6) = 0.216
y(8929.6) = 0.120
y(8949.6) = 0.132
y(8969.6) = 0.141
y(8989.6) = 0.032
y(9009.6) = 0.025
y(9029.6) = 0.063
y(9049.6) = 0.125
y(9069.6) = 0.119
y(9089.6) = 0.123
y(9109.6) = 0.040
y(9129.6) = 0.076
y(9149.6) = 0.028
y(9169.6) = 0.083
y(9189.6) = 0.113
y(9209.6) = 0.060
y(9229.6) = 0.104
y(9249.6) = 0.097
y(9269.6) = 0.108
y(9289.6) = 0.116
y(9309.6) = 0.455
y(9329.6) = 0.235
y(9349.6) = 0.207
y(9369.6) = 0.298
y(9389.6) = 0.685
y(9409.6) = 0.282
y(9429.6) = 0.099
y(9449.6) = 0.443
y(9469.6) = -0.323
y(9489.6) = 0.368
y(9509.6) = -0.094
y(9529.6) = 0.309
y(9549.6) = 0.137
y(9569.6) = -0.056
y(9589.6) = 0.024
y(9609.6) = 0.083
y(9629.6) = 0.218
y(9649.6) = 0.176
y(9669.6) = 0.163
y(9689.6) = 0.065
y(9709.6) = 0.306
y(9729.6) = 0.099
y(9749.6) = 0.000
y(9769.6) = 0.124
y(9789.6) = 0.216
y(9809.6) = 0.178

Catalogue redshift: 0.74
